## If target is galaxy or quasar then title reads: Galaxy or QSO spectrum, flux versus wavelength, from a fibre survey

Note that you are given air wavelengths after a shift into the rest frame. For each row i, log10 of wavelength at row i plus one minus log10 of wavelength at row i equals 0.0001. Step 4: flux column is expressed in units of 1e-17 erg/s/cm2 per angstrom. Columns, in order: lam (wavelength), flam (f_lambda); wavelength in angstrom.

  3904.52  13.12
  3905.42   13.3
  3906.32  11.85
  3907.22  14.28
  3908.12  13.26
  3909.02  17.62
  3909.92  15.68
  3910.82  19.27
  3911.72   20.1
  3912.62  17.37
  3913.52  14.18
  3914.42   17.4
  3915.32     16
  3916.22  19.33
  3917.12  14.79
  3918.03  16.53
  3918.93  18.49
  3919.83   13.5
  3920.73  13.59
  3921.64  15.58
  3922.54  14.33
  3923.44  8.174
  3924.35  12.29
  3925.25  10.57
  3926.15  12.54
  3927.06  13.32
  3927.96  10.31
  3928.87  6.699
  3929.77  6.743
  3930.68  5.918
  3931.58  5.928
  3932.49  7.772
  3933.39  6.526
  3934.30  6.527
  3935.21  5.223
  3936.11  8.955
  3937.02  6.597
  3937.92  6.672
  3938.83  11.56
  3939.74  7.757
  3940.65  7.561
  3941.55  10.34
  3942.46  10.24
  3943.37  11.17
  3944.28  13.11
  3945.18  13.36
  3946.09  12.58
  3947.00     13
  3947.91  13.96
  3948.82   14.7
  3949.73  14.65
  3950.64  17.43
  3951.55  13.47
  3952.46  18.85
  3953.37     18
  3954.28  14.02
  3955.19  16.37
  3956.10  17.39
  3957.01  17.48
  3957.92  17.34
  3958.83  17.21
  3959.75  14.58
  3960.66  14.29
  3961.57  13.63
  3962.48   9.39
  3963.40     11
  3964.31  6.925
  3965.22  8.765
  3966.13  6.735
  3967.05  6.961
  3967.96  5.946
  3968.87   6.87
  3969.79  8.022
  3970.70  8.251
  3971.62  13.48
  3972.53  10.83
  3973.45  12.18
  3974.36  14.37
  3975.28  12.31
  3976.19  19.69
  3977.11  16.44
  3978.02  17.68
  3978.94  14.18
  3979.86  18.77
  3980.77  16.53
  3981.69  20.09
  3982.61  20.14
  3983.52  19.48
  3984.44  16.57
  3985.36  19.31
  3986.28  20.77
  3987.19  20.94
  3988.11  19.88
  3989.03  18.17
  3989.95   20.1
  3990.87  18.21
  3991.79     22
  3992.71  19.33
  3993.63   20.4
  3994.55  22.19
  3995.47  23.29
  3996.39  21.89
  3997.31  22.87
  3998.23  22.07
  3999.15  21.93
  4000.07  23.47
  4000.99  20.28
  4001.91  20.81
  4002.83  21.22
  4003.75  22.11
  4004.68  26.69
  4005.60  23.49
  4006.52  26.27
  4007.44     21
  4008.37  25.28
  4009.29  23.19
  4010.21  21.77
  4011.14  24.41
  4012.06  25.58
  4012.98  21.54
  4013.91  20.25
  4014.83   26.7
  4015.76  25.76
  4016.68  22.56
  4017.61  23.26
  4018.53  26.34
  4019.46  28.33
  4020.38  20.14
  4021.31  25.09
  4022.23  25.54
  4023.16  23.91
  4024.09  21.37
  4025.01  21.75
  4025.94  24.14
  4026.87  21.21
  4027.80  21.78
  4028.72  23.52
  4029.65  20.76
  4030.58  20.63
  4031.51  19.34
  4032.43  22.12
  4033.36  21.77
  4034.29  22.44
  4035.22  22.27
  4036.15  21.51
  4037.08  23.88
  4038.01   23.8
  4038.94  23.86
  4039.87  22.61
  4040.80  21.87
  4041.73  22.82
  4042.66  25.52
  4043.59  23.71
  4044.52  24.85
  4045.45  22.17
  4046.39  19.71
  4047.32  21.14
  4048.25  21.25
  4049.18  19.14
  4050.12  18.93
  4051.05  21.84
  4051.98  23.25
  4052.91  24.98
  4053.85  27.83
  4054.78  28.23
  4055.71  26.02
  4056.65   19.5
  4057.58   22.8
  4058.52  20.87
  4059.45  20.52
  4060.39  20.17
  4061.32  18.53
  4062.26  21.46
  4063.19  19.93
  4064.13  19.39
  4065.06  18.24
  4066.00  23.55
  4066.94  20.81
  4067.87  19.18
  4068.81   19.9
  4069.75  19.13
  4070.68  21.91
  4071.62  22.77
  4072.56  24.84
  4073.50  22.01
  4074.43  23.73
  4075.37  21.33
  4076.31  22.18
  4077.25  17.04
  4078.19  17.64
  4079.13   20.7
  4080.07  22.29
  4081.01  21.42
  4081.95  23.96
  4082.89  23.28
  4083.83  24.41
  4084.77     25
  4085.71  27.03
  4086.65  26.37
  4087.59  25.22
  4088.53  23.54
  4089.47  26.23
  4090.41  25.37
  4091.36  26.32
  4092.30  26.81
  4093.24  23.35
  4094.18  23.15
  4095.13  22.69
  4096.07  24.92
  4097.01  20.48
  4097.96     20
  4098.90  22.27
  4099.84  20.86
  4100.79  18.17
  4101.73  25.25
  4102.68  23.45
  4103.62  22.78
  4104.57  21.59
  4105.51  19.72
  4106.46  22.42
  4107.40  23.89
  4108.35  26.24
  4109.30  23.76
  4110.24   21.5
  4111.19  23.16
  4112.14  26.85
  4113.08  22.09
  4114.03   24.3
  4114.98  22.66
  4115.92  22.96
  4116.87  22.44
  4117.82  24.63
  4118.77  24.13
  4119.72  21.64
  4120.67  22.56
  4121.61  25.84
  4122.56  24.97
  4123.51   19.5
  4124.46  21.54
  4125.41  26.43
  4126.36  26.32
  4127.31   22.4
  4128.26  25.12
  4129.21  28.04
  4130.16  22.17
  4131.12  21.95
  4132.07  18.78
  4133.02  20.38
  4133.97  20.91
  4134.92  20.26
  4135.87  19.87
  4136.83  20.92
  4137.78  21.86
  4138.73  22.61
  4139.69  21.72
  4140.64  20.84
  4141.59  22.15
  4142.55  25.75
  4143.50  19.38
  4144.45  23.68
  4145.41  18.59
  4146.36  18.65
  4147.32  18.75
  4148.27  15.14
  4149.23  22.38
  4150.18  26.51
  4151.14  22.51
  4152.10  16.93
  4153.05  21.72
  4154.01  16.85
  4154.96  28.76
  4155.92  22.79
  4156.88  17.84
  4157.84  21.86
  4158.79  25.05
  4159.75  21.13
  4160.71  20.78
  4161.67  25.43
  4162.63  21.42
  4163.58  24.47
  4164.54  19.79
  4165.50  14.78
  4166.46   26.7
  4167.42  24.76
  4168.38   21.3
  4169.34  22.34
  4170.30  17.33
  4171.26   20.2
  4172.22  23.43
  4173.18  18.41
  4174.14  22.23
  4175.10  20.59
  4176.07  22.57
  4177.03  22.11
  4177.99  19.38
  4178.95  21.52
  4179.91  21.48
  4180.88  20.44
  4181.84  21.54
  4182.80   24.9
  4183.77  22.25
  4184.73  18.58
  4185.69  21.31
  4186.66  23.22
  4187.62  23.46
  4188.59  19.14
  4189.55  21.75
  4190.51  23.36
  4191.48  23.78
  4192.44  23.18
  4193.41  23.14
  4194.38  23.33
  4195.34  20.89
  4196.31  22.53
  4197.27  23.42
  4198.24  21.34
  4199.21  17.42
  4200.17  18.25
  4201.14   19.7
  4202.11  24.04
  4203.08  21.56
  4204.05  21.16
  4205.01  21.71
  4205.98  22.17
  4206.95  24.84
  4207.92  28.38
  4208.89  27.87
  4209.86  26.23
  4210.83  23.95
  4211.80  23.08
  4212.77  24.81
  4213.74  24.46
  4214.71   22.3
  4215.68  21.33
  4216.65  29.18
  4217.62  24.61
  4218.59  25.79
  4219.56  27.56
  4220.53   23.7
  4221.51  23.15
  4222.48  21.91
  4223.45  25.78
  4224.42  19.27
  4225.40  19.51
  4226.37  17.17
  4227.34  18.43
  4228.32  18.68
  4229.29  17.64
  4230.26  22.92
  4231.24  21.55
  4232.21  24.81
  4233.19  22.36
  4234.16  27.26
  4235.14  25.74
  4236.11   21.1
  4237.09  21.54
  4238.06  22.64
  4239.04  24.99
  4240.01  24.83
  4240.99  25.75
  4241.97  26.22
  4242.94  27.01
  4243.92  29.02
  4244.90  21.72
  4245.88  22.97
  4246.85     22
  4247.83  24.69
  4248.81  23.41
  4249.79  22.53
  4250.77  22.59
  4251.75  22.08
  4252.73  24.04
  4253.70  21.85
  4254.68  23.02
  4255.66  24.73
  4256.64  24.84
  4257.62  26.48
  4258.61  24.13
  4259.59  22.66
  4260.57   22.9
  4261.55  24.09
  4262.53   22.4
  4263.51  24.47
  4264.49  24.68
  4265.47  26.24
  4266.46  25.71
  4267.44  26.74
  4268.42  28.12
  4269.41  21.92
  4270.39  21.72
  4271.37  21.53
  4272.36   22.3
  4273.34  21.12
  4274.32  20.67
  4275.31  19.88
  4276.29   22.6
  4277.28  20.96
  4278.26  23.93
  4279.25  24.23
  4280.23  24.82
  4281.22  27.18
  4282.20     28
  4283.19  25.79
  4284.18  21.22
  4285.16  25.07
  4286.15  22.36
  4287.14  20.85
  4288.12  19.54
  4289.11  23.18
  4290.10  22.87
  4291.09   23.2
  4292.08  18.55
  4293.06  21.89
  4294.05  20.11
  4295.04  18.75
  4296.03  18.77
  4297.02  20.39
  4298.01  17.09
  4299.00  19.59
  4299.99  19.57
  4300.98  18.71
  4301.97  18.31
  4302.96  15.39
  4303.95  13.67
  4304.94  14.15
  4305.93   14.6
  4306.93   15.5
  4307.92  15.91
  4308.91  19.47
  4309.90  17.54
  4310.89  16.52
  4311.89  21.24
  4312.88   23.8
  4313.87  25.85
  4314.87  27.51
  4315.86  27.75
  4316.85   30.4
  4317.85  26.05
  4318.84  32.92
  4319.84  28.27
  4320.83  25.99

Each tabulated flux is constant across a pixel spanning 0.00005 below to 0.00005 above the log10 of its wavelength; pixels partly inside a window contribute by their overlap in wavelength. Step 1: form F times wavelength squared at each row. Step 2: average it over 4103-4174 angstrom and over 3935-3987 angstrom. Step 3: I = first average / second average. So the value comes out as 1.82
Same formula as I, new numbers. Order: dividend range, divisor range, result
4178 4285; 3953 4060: 1.29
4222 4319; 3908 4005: 1.77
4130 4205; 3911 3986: 1.85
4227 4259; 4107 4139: 1.08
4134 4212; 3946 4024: 1.31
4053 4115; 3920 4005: 1.67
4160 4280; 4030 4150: 1.09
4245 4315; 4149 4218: 1.03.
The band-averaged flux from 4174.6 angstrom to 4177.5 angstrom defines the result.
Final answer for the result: 21.7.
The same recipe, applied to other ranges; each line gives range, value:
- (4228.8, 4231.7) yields 20.7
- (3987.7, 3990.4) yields 19.4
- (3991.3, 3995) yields 20.9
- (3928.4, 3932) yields 6.34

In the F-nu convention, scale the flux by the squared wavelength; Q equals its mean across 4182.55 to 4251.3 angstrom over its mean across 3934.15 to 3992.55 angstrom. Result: 1.88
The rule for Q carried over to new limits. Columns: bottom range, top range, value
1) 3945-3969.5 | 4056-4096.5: 1.81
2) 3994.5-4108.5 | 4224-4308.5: 1.08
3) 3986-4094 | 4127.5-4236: 1.05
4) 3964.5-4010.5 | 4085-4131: 1.39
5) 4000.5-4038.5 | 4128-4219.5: 1.04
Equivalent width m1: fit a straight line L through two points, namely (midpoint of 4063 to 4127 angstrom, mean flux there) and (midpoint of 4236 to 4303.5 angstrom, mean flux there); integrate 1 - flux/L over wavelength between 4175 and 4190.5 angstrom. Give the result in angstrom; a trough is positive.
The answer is 0.8 angstrom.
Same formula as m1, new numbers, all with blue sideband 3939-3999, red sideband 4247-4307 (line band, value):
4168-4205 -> -2.7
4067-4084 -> -3.8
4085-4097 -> -4.7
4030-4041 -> -3.6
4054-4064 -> -2.7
